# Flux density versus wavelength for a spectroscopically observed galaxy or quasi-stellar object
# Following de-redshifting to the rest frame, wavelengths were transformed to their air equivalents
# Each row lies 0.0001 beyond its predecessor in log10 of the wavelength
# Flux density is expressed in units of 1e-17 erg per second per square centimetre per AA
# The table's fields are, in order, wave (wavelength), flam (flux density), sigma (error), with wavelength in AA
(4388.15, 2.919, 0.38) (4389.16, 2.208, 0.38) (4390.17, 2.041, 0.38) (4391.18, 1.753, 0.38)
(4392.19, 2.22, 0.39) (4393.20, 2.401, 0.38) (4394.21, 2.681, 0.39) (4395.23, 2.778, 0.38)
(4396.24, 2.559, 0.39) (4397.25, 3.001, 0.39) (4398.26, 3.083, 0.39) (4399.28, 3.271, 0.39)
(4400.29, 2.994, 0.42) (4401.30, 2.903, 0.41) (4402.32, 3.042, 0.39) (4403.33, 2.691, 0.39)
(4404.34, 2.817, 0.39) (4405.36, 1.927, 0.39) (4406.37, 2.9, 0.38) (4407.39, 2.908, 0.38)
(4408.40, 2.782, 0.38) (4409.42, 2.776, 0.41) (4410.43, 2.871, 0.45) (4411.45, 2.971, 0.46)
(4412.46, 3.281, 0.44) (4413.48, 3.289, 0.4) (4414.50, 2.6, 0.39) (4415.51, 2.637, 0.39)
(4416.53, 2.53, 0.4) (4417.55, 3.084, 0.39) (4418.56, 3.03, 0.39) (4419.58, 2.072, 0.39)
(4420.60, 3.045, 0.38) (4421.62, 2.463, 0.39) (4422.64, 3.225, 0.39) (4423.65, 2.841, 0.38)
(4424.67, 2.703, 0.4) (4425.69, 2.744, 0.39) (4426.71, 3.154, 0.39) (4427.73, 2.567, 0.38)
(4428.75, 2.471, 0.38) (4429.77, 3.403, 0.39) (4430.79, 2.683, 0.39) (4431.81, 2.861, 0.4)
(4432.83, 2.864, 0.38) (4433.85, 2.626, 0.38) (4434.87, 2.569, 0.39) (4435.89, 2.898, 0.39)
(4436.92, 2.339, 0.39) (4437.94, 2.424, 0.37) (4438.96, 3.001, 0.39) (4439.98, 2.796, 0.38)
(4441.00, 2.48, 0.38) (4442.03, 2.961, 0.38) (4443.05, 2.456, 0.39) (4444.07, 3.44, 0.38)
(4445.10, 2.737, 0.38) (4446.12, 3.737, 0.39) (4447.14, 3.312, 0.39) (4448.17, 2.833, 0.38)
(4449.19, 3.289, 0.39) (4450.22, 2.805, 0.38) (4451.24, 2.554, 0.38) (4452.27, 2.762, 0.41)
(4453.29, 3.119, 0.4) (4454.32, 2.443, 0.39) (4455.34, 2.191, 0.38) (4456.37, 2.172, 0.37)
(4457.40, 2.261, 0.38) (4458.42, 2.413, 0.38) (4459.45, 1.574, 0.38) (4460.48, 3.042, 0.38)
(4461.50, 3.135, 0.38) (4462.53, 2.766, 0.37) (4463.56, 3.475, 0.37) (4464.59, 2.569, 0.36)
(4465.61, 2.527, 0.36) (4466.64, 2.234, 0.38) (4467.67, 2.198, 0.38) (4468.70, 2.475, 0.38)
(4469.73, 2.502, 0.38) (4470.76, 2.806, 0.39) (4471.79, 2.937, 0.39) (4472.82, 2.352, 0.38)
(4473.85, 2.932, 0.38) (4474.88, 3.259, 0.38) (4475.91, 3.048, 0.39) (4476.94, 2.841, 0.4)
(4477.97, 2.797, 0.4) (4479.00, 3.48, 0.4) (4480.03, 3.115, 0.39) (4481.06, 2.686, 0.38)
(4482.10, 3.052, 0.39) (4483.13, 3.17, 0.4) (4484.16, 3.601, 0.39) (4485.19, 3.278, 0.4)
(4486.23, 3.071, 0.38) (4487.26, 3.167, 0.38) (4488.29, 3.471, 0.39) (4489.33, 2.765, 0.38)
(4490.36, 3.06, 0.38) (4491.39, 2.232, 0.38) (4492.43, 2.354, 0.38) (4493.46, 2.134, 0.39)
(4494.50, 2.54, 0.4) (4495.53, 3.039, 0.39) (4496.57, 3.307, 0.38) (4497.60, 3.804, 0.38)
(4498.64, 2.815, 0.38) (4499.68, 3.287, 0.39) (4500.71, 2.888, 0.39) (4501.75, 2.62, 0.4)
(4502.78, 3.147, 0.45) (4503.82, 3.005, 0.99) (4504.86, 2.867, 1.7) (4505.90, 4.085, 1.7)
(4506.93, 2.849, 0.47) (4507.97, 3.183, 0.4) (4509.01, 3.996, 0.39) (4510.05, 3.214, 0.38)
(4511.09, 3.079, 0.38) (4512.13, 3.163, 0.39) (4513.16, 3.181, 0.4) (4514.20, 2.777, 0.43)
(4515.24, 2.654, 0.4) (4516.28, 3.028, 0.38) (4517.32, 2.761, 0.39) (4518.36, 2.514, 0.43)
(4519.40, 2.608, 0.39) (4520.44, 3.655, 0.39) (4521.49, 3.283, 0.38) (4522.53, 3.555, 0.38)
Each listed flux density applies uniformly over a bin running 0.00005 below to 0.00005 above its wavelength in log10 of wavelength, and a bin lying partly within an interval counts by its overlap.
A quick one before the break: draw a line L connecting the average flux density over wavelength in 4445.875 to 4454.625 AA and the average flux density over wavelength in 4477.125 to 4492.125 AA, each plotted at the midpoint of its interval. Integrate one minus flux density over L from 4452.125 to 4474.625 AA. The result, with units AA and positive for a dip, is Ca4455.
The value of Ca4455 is 3.1 AA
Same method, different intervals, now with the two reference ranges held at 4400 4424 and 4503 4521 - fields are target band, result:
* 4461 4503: 1.58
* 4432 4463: 1.93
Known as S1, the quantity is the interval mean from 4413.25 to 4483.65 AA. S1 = 2.78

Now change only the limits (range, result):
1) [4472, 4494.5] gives 2.94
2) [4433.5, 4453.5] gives 2.86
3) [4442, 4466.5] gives 2.76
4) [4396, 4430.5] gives 2.84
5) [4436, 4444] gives 2.69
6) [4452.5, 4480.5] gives 2.69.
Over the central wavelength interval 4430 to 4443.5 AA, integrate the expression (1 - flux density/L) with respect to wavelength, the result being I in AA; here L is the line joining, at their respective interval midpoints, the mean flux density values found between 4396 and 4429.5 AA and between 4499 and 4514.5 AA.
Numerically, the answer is 0.97 AA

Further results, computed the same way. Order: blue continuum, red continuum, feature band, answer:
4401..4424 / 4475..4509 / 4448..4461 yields 1.6 AA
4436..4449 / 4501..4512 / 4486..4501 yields 1.0 AA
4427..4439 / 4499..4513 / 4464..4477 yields 1.3 AA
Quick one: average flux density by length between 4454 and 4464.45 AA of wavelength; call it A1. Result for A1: 2.55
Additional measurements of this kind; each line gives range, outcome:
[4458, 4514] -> 2.94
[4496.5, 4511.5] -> 3.21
